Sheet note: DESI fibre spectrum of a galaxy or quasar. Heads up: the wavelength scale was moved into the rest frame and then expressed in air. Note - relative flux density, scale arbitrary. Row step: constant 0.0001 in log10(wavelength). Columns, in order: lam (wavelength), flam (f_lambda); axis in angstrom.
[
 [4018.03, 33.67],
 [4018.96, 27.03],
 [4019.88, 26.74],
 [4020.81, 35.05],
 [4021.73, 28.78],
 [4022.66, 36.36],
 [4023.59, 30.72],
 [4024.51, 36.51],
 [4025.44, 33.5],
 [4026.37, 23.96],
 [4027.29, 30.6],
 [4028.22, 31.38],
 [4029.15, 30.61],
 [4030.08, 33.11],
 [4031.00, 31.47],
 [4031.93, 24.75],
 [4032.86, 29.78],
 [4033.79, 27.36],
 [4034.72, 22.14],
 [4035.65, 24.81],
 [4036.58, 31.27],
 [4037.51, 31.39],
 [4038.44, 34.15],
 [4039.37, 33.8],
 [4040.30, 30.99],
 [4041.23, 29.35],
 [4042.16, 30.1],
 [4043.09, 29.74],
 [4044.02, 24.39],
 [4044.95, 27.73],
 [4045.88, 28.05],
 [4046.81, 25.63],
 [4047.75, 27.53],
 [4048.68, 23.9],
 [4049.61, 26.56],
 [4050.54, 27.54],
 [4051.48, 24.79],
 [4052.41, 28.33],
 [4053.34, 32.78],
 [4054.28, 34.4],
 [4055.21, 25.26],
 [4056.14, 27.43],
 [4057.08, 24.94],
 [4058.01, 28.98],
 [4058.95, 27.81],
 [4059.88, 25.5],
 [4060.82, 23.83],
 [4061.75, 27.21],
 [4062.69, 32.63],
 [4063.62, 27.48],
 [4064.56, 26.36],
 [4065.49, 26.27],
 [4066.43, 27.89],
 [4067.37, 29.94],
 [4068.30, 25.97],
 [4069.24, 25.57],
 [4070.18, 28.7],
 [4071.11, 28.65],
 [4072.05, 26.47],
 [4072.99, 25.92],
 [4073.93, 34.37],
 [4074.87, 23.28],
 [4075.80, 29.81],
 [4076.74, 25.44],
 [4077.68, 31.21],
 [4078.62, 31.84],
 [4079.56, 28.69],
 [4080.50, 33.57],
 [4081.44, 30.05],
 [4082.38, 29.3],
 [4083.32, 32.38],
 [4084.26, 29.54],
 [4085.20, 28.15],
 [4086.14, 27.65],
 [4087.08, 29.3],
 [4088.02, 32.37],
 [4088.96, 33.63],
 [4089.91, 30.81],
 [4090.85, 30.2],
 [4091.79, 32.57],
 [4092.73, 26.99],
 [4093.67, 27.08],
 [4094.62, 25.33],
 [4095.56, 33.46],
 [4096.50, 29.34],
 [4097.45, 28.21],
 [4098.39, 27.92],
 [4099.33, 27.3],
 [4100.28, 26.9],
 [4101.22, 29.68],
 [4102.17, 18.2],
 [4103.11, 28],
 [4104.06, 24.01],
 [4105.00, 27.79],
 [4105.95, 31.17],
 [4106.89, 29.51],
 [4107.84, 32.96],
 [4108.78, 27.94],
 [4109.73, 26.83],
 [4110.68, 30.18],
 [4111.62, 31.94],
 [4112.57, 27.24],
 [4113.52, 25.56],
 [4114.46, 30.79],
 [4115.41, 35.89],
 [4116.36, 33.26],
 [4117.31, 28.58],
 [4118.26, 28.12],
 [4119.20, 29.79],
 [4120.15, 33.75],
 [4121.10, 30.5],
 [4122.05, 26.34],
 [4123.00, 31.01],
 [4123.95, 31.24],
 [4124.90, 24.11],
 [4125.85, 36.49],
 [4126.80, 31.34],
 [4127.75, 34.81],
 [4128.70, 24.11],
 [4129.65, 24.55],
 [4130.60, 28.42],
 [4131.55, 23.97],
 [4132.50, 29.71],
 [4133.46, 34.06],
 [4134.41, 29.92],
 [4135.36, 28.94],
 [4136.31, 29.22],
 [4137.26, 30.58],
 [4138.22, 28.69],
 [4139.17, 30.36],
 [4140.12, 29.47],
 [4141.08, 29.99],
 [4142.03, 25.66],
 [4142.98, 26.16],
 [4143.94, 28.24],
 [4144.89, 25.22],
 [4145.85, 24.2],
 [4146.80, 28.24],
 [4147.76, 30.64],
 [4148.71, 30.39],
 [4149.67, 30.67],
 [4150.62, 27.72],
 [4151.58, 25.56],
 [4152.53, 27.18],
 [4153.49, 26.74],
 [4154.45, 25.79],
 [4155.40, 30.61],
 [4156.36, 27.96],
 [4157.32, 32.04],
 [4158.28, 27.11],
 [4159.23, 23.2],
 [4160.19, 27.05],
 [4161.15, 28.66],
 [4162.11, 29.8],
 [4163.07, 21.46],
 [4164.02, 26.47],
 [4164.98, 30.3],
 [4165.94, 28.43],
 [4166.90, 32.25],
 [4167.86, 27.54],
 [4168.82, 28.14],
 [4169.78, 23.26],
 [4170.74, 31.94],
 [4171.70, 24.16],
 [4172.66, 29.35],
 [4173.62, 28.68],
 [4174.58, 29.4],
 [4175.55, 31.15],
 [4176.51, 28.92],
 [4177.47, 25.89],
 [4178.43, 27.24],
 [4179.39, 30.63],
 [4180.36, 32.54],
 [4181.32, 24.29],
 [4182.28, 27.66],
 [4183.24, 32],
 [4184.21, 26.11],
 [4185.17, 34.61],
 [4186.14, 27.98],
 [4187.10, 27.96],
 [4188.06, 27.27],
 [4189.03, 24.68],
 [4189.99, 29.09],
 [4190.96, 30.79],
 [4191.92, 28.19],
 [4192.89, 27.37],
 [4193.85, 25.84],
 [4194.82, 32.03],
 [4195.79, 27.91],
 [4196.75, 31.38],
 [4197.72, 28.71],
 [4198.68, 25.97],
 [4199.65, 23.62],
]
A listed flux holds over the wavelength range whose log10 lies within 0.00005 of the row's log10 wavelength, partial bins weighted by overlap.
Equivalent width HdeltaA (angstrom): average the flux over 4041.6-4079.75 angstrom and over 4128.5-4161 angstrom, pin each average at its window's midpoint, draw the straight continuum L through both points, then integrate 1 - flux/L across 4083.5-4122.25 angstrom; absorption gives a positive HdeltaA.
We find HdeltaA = -1.8 angstrom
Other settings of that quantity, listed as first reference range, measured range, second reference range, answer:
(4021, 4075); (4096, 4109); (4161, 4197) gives 0.4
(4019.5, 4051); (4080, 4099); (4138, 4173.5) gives -0.8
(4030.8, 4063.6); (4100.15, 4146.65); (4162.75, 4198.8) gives -1.0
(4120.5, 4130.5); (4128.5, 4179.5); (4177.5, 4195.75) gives 1.7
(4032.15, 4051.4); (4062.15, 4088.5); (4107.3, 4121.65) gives 0.2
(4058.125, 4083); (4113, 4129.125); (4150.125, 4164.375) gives -1.6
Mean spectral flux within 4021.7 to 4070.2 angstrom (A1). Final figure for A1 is 28.7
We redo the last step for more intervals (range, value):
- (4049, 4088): 28.4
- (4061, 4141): 29.1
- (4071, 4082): 29.1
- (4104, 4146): 29.3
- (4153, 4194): 28.2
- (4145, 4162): 27.8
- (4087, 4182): 28.7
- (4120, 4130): 29.8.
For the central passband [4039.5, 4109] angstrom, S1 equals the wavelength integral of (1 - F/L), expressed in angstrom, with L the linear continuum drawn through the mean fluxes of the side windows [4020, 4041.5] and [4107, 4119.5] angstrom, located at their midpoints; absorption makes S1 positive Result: 4.1 angstrom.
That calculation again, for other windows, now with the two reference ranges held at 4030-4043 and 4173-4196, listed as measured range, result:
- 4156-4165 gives 0.5 angstrom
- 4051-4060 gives 0.4 angstrom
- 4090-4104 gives 0.6 angstrom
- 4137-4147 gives 0.4 angstrom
